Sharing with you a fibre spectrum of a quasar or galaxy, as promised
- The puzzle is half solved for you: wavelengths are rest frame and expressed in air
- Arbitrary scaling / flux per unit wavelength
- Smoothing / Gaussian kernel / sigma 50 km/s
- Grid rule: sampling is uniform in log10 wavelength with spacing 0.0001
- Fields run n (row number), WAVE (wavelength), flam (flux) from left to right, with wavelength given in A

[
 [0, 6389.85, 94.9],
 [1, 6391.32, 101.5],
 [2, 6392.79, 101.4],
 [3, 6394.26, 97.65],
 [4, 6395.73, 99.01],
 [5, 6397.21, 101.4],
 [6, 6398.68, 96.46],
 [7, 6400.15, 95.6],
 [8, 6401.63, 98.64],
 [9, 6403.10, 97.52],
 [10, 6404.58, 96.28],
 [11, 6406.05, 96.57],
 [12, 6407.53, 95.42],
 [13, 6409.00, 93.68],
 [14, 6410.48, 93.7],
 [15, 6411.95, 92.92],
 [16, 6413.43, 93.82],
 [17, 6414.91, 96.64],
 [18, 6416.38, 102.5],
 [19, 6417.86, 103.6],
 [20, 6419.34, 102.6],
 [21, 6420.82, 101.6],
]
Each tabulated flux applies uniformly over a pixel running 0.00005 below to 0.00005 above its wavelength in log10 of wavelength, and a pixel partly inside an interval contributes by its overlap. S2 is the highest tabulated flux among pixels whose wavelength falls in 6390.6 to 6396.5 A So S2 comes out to 101.5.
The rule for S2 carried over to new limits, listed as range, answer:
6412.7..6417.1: 102.5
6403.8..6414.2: 96.57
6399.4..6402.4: 98.64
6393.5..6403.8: 101.4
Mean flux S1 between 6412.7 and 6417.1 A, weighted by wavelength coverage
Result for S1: 97.7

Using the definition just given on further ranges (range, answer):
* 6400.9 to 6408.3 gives 96.9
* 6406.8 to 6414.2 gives 93.9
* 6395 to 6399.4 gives 98.9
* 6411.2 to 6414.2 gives 93.4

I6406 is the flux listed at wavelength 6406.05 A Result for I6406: 96.57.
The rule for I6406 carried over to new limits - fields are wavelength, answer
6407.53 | 95.42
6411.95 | 92.92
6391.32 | 101.5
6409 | 93.68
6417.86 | 103.6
